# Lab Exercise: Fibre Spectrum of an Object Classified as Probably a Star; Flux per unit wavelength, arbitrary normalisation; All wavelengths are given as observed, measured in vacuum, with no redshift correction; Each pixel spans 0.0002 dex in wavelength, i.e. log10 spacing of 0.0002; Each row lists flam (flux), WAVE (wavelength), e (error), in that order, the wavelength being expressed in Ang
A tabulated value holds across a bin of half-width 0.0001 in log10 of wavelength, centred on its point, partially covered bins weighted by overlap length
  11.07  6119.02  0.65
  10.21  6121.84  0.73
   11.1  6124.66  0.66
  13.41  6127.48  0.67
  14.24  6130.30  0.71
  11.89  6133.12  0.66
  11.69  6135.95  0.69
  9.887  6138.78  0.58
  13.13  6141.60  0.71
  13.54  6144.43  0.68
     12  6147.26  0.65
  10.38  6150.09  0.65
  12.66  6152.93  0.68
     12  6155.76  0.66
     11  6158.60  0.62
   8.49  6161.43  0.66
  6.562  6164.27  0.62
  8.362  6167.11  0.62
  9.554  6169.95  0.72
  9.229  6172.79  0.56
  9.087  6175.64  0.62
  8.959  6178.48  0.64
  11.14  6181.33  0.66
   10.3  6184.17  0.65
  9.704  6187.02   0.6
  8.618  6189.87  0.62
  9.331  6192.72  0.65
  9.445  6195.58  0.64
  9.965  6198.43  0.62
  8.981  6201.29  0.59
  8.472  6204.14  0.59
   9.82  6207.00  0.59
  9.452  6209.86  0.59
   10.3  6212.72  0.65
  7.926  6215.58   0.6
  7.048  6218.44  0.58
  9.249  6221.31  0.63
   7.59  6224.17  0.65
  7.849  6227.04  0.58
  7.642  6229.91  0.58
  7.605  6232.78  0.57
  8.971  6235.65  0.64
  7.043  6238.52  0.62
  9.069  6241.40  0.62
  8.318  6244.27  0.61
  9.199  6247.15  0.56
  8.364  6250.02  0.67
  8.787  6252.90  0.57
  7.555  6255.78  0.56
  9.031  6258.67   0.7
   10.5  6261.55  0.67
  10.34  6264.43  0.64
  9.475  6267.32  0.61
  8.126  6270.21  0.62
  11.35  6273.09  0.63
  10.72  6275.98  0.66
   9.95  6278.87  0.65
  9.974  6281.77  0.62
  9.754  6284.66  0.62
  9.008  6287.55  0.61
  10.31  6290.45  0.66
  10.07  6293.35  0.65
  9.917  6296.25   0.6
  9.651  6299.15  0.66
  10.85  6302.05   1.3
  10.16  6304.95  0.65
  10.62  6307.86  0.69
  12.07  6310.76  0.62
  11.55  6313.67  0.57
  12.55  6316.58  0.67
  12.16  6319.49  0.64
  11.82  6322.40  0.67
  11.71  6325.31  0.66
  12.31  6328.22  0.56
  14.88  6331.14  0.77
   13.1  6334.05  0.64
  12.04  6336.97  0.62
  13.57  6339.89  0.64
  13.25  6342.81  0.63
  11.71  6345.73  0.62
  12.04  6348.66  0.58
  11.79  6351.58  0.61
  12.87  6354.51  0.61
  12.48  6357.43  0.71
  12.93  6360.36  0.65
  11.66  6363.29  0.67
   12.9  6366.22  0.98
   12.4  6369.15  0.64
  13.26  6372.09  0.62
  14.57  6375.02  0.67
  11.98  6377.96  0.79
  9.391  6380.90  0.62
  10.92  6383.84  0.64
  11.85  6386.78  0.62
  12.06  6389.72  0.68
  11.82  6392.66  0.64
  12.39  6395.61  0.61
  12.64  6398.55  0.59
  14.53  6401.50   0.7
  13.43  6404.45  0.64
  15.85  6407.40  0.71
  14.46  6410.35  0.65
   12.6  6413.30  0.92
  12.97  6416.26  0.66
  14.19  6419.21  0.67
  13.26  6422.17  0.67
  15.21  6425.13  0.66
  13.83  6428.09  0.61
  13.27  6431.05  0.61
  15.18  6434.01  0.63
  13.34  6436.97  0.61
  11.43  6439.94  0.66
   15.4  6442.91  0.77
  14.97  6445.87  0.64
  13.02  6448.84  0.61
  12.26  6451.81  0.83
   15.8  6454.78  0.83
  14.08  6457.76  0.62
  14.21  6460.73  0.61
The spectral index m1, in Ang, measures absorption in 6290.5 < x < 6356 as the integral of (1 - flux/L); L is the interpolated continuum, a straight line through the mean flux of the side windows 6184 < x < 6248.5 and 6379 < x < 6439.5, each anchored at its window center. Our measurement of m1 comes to -3.7 Ang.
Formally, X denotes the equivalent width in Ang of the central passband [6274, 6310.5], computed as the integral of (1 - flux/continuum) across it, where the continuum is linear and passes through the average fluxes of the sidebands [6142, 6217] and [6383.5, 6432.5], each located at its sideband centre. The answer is 4.4 Ang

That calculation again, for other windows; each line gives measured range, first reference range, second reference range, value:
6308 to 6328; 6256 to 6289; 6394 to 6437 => -1.6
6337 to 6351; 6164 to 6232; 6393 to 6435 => -0.4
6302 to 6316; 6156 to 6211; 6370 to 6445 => 0.4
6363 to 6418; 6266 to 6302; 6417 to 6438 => 0.9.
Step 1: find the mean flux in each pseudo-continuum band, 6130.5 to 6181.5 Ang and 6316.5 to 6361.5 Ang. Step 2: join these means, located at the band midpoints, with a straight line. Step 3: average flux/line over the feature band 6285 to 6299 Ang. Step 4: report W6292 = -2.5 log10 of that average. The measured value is 0.23 mag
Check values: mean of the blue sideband 10.6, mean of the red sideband 12.6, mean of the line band 9.8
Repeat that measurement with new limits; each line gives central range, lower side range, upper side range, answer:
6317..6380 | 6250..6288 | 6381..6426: -0.089 mag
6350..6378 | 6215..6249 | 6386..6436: -0.053 mag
